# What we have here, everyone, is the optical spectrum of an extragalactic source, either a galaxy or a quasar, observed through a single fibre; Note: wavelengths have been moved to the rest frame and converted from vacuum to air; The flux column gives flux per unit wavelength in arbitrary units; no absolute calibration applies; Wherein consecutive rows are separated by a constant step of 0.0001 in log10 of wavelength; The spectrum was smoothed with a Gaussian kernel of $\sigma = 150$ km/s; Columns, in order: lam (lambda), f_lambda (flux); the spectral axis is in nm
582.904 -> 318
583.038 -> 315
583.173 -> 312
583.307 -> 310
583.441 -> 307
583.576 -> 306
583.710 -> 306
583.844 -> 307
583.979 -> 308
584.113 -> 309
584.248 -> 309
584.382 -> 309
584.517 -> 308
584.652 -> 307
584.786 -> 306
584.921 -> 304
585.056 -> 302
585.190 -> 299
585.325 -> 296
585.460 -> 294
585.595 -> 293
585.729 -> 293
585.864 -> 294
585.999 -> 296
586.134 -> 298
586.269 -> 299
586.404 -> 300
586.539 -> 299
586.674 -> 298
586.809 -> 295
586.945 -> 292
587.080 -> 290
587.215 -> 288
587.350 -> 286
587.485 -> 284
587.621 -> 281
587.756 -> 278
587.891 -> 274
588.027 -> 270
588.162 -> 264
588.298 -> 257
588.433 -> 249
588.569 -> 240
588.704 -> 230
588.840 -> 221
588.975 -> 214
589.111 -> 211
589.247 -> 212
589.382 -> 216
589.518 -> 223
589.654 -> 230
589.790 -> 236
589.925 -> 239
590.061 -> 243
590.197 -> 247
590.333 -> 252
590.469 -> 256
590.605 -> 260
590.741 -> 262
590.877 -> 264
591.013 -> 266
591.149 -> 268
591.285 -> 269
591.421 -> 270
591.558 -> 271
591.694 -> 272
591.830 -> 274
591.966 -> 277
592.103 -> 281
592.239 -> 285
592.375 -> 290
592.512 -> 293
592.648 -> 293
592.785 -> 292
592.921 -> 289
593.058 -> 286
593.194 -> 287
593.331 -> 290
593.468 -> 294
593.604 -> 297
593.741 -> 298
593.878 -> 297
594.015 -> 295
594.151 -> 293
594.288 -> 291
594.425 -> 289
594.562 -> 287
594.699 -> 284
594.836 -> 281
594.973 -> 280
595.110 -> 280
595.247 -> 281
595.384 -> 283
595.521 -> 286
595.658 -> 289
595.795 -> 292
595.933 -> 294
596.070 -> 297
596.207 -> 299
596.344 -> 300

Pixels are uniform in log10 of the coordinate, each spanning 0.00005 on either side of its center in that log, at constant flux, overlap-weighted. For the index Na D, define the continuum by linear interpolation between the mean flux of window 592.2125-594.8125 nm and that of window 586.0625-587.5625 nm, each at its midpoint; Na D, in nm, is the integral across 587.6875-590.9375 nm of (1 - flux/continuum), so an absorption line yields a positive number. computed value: 0.54 nm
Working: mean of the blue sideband 293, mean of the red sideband 291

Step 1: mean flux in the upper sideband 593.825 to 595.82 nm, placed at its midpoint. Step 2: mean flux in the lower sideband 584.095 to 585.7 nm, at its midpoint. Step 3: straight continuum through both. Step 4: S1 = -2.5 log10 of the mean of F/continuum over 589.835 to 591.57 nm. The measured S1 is 0.14 mag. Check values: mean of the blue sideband 303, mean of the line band 258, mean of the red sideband 287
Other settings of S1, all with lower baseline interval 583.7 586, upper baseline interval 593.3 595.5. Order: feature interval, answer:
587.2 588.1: 0.07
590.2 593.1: 0.07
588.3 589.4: 0.29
